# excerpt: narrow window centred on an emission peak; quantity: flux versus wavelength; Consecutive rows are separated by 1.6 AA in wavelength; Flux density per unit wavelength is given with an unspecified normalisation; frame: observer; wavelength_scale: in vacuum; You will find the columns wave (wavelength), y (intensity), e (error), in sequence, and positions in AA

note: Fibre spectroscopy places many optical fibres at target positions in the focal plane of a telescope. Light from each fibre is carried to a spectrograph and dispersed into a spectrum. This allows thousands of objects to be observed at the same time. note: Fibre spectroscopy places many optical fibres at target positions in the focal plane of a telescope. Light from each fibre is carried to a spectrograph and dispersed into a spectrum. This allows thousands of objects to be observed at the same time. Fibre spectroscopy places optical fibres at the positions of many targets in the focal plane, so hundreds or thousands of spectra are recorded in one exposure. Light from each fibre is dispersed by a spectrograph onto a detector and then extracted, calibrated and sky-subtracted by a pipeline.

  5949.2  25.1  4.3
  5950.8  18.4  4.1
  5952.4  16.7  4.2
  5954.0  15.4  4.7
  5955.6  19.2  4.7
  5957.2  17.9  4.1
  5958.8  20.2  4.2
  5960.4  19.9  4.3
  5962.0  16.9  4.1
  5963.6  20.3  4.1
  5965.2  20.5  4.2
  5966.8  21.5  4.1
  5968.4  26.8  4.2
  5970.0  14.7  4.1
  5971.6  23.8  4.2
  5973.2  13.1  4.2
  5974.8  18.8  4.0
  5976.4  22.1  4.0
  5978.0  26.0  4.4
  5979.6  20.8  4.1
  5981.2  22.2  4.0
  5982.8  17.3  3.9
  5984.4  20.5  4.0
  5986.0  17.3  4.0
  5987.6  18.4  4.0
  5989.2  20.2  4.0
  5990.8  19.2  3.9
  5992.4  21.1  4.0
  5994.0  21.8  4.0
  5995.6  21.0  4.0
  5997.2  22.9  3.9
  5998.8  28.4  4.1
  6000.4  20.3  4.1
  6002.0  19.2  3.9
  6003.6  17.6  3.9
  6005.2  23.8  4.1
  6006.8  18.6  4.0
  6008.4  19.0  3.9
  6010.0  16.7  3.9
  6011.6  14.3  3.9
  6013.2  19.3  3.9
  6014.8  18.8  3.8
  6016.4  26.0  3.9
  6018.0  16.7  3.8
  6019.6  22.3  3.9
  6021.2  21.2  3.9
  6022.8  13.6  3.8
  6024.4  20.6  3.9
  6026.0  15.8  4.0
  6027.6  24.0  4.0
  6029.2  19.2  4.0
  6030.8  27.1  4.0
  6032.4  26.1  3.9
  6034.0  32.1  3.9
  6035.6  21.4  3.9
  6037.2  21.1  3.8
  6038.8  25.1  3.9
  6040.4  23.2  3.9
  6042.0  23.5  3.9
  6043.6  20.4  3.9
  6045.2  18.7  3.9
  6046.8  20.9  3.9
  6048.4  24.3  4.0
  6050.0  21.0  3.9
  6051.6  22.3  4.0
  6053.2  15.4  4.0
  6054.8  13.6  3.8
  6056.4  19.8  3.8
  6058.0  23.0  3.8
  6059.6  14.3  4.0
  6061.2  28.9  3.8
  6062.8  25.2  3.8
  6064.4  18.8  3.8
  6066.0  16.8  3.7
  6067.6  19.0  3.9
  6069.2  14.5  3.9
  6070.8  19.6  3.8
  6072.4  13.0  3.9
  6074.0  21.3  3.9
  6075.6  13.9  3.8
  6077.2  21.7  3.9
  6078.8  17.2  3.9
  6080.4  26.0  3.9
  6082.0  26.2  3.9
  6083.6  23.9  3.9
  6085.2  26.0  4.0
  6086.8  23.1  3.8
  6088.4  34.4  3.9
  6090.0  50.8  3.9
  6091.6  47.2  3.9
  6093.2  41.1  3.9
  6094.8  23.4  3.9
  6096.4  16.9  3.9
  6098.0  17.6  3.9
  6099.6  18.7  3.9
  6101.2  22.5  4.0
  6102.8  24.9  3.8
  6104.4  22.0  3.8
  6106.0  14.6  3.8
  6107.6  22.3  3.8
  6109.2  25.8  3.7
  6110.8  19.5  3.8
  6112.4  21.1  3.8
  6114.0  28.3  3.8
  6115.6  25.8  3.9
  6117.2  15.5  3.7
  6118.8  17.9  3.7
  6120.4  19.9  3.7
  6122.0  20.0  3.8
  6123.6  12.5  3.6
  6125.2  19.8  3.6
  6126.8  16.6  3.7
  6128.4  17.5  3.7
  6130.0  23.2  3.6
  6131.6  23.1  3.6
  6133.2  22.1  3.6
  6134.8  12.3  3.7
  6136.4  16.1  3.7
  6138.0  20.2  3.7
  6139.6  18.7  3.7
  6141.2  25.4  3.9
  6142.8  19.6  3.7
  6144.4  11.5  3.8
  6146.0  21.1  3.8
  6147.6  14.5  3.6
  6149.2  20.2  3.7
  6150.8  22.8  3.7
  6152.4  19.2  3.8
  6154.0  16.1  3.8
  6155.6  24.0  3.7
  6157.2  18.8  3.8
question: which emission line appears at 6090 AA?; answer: [O III]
